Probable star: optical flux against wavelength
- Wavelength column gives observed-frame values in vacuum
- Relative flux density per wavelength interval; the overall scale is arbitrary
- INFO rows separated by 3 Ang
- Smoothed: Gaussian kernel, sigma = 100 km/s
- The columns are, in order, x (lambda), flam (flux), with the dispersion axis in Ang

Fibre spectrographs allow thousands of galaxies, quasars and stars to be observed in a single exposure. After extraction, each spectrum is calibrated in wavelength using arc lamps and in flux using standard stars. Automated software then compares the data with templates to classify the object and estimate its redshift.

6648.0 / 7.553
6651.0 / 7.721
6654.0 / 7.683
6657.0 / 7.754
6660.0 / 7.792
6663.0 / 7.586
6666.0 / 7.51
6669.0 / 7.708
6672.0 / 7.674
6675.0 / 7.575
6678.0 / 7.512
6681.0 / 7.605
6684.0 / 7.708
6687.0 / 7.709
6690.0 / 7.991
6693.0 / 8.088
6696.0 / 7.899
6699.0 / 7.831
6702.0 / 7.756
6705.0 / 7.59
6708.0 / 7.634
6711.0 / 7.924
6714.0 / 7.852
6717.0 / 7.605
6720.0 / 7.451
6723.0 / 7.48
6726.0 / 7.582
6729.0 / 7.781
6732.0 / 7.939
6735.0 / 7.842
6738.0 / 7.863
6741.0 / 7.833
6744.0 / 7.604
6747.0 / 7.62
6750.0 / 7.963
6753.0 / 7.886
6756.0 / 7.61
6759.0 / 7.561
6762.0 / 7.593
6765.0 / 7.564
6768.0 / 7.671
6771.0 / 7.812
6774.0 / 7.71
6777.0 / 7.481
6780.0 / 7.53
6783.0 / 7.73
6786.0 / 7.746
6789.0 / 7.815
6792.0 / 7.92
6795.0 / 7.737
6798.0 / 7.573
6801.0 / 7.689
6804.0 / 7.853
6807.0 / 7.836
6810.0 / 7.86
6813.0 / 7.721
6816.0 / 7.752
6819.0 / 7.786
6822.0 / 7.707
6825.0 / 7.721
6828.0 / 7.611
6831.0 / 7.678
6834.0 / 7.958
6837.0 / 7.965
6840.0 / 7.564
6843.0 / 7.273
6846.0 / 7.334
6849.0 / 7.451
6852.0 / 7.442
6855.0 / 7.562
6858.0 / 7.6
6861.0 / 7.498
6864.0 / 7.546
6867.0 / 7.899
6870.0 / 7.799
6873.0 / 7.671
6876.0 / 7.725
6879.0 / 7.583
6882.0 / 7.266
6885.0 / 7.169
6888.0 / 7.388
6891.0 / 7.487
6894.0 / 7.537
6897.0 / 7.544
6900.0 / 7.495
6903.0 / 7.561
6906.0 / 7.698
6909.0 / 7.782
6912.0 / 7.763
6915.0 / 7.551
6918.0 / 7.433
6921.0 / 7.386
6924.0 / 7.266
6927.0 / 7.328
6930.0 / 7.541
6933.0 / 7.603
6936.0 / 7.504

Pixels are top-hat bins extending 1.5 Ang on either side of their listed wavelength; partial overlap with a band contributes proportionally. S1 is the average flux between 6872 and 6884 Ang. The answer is 7.54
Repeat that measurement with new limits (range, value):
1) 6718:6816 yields 7.71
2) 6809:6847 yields 7.69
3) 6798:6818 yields 7.77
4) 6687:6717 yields 7.82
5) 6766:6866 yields 7.67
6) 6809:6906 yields 7.6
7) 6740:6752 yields 7.76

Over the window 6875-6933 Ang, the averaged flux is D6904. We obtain 7.5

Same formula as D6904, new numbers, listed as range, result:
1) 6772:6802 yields 7.7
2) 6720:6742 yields 7.74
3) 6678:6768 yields 7.73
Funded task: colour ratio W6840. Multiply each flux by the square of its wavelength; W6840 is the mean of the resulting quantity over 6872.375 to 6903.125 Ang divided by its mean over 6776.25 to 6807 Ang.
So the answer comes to 1.0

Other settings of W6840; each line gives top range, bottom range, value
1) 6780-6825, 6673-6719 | 1.03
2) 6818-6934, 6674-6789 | 1.02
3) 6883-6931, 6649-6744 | 1.03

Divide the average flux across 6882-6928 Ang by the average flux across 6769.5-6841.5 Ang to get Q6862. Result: 1.0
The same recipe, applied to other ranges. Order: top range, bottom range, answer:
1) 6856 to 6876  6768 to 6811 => 0.99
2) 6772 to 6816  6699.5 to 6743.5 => 1.00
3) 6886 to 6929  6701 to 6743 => 0.97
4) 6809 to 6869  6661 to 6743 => 0.99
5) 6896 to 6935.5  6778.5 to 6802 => 0.98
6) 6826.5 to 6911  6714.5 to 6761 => 0.98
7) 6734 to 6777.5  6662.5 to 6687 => 1.01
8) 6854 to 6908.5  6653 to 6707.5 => 0.98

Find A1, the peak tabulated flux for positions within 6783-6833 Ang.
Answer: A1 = 7.92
